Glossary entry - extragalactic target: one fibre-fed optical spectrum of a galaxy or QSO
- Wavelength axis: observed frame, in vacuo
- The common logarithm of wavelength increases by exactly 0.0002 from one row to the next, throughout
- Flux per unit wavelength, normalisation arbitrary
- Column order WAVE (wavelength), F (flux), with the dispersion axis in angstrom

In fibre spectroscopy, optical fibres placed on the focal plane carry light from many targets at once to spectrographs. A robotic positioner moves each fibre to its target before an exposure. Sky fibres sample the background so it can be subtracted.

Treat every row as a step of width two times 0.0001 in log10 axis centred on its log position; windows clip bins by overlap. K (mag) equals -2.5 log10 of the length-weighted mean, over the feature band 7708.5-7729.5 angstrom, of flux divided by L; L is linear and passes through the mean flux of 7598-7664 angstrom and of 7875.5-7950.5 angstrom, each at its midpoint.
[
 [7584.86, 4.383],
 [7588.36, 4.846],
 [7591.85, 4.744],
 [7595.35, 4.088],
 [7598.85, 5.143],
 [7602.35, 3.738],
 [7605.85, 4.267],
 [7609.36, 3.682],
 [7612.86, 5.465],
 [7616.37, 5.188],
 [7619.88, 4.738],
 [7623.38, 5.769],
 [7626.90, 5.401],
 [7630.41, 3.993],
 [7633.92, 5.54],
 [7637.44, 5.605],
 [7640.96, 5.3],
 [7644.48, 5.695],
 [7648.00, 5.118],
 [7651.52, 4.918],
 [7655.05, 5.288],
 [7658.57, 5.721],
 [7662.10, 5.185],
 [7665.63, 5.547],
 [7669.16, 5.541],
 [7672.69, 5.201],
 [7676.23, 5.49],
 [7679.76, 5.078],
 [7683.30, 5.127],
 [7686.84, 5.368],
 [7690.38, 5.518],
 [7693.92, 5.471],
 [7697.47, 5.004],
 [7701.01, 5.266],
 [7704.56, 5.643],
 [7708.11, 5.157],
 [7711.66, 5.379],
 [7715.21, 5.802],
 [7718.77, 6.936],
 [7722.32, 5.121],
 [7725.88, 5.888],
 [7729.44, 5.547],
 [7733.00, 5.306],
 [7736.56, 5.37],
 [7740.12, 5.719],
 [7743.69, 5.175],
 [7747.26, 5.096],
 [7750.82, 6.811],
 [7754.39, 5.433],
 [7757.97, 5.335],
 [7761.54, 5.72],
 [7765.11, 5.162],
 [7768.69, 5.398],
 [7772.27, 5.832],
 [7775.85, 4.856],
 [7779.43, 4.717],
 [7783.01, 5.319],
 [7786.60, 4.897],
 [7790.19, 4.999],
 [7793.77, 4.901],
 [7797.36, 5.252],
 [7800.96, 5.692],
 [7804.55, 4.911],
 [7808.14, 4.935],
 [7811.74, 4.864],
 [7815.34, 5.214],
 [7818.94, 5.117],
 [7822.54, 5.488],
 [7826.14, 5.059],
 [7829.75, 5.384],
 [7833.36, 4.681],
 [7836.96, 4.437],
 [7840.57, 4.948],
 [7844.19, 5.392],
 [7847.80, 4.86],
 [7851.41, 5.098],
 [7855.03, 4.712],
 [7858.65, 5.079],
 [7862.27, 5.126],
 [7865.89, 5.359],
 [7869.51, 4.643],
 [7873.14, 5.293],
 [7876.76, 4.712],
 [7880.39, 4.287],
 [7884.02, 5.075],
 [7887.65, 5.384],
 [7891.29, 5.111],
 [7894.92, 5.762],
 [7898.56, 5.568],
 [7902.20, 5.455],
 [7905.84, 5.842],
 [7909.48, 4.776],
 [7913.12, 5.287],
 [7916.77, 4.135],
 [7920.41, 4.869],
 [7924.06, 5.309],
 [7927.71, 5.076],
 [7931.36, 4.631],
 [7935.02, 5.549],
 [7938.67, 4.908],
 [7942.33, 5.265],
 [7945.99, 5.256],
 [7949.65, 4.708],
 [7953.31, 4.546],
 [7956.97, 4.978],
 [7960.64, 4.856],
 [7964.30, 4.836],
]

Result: -0.14 mag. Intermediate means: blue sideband 5.04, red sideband 5.1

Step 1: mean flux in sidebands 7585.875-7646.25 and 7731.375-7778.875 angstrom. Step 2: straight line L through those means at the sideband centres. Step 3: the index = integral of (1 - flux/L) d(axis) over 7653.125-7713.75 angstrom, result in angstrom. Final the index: -2.23 angstrom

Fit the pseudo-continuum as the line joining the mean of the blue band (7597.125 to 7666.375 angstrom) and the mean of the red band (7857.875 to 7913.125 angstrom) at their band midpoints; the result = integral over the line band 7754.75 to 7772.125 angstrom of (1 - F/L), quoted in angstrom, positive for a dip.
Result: -1.1 angstrom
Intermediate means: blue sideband 5.06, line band 5.45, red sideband 5.17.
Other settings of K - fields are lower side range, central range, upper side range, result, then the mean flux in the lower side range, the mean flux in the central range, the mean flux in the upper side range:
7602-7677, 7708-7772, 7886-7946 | -0.090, 5.13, 5.59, 5.18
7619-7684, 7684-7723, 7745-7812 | -0.047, 5.29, 5.52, 5.28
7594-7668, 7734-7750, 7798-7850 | -0.078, 5.03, 5.43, 5.07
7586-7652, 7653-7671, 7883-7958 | -0.107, 4.9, 5.45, 5.12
